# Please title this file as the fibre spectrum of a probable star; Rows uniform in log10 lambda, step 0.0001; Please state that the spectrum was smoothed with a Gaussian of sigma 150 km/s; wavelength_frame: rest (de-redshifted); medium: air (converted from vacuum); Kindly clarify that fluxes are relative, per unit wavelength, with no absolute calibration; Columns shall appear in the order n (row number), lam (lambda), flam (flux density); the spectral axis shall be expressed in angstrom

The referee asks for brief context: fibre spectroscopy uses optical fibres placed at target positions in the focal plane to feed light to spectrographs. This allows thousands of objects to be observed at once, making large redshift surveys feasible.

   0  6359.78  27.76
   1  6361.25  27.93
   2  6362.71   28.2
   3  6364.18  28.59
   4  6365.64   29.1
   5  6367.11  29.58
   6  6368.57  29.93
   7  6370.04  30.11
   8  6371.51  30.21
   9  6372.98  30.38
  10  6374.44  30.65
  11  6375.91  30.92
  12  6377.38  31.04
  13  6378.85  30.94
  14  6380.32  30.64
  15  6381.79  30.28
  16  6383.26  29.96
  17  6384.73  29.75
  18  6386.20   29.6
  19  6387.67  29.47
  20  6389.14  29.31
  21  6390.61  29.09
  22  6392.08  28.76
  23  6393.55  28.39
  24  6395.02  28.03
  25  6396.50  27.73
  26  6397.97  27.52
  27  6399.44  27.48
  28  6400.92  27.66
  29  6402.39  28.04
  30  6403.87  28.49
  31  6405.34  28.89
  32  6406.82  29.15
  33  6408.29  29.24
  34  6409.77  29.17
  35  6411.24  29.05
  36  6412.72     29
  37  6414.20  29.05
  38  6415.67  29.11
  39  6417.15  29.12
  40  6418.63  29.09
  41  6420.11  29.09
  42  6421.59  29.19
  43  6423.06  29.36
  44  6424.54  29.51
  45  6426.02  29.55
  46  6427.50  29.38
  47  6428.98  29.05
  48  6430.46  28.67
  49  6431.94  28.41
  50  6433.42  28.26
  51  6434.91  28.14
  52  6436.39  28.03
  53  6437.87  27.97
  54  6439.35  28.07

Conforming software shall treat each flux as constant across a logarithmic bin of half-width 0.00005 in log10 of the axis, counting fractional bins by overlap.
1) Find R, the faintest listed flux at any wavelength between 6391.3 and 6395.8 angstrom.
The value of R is 28.03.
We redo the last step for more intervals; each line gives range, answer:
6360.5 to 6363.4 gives 27.93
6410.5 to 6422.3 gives 29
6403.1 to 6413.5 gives 28.49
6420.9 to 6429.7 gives 29.05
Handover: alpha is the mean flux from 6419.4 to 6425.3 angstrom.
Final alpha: 29.3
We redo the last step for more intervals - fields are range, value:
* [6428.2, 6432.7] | 28.7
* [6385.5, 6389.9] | 29.5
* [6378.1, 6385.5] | 30.3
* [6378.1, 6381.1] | 30.8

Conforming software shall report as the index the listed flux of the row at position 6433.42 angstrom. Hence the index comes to 28.26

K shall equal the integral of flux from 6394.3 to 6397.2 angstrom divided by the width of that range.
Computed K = 27.8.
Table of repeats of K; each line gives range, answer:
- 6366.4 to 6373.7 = 30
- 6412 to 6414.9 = 29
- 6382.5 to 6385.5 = 29.9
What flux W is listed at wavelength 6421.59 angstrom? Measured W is 29.19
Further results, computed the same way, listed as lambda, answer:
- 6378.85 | 30.94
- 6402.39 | 28.04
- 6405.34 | 28.89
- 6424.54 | 29.51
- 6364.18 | 28.59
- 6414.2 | 29.05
